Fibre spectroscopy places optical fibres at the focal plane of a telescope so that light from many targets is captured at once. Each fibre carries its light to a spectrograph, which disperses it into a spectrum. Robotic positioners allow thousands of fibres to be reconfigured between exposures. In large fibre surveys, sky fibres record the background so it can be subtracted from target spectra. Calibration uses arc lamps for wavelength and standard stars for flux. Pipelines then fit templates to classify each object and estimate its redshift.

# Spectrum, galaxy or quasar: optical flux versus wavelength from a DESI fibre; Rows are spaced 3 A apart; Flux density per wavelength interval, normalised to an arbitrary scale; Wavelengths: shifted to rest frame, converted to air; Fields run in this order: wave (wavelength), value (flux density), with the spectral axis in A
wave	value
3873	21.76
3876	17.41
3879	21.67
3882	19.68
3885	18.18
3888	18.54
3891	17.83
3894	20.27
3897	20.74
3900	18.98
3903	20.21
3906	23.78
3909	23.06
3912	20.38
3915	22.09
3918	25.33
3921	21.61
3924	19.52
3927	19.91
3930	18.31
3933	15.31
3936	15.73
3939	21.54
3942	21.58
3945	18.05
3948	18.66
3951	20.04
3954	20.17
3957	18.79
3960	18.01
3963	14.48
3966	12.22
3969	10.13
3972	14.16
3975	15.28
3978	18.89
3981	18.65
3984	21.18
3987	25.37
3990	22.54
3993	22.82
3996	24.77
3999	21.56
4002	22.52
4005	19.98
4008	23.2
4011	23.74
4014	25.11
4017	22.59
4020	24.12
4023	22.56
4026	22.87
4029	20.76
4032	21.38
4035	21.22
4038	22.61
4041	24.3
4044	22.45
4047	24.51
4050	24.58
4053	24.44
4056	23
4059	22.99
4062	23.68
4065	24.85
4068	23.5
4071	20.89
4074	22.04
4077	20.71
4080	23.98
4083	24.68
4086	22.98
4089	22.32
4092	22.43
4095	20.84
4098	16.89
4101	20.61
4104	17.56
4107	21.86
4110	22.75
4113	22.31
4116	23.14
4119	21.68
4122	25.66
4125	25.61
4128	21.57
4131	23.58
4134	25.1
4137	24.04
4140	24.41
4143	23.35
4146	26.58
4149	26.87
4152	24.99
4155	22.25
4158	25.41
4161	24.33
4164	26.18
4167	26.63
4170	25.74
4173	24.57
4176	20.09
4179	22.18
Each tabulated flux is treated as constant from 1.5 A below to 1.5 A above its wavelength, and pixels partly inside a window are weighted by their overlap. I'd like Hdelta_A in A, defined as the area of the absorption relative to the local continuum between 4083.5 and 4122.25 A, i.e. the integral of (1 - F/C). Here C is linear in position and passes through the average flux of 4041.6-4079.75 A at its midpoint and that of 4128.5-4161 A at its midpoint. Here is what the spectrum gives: 3.7 A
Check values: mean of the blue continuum 23.2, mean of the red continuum 24.5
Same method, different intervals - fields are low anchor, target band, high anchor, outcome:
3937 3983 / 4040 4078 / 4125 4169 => -3.6 A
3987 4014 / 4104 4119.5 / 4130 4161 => 1.5 A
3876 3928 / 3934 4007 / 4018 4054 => 9.3 A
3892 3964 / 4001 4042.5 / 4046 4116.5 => -2.4 A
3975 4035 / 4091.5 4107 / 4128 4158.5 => 2.6 A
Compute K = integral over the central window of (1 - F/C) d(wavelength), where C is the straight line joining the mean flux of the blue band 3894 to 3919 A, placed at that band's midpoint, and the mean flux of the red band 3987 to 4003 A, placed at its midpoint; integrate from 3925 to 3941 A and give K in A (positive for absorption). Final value 2.7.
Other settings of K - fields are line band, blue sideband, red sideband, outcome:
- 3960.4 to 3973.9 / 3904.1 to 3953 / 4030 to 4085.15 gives 5.0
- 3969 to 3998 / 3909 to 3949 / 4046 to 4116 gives 1.3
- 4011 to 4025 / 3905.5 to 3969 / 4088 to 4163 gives -1.8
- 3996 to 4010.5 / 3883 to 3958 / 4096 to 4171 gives -0.6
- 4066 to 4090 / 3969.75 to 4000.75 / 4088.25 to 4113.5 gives -2.4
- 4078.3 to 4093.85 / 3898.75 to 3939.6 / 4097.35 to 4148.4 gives -0.5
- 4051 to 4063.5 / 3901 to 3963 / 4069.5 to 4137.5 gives -1.1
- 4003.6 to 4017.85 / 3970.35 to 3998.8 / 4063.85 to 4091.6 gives -1.3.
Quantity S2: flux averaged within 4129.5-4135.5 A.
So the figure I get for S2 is 24.3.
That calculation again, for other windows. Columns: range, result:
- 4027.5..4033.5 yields 21.1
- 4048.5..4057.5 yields 24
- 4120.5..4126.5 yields 25.6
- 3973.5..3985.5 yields 18.5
